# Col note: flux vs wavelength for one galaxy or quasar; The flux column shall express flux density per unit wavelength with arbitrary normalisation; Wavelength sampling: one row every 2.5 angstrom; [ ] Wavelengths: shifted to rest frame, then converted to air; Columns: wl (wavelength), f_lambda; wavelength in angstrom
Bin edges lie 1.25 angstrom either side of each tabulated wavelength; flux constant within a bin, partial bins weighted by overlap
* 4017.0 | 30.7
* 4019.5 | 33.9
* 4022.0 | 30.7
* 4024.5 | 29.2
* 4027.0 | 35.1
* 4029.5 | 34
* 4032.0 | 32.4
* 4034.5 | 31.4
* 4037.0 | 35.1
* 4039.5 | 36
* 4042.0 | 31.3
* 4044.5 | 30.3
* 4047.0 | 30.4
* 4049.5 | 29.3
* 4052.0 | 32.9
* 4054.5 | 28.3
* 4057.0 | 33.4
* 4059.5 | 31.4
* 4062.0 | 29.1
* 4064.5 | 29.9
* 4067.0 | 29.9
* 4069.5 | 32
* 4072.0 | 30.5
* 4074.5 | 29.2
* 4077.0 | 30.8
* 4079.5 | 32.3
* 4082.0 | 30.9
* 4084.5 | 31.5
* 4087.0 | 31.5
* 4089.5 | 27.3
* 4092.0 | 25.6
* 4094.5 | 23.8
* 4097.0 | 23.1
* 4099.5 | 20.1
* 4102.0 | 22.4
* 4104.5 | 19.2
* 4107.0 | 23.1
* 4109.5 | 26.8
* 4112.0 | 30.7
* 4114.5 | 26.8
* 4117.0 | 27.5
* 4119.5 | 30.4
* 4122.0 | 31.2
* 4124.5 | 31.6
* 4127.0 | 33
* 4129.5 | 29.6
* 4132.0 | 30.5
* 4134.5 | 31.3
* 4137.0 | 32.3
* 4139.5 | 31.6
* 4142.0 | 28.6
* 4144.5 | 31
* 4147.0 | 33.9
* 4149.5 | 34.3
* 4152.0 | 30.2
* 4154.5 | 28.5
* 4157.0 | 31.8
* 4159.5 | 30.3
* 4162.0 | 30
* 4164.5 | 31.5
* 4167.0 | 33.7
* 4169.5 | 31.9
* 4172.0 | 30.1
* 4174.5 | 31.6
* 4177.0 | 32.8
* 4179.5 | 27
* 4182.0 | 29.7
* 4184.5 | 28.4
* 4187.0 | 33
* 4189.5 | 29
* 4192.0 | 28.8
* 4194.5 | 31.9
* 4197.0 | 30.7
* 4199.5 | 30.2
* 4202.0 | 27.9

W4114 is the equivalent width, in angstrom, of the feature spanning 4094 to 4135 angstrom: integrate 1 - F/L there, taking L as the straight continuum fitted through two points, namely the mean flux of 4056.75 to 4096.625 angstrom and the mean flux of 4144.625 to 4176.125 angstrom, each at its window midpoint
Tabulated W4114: 4.6 angstrom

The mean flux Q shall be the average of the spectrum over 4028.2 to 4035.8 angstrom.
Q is 32.6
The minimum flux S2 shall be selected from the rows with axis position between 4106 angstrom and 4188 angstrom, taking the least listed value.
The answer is 23.1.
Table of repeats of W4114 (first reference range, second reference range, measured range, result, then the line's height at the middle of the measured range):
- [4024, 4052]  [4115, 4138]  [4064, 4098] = 2.5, 31.5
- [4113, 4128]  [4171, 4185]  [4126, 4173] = -1.9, 30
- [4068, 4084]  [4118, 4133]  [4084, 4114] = 5.5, 31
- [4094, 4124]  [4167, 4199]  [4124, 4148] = -3.4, 27.4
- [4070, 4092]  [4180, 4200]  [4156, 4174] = -0.7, 30.1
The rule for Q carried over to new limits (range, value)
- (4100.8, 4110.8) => 22.9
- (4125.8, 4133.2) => 31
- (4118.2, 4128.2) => 31.5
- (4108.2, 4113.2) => 28.7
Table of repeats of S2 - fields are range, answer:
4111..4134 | 26.8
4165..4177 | 30.1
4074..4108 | 19.2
